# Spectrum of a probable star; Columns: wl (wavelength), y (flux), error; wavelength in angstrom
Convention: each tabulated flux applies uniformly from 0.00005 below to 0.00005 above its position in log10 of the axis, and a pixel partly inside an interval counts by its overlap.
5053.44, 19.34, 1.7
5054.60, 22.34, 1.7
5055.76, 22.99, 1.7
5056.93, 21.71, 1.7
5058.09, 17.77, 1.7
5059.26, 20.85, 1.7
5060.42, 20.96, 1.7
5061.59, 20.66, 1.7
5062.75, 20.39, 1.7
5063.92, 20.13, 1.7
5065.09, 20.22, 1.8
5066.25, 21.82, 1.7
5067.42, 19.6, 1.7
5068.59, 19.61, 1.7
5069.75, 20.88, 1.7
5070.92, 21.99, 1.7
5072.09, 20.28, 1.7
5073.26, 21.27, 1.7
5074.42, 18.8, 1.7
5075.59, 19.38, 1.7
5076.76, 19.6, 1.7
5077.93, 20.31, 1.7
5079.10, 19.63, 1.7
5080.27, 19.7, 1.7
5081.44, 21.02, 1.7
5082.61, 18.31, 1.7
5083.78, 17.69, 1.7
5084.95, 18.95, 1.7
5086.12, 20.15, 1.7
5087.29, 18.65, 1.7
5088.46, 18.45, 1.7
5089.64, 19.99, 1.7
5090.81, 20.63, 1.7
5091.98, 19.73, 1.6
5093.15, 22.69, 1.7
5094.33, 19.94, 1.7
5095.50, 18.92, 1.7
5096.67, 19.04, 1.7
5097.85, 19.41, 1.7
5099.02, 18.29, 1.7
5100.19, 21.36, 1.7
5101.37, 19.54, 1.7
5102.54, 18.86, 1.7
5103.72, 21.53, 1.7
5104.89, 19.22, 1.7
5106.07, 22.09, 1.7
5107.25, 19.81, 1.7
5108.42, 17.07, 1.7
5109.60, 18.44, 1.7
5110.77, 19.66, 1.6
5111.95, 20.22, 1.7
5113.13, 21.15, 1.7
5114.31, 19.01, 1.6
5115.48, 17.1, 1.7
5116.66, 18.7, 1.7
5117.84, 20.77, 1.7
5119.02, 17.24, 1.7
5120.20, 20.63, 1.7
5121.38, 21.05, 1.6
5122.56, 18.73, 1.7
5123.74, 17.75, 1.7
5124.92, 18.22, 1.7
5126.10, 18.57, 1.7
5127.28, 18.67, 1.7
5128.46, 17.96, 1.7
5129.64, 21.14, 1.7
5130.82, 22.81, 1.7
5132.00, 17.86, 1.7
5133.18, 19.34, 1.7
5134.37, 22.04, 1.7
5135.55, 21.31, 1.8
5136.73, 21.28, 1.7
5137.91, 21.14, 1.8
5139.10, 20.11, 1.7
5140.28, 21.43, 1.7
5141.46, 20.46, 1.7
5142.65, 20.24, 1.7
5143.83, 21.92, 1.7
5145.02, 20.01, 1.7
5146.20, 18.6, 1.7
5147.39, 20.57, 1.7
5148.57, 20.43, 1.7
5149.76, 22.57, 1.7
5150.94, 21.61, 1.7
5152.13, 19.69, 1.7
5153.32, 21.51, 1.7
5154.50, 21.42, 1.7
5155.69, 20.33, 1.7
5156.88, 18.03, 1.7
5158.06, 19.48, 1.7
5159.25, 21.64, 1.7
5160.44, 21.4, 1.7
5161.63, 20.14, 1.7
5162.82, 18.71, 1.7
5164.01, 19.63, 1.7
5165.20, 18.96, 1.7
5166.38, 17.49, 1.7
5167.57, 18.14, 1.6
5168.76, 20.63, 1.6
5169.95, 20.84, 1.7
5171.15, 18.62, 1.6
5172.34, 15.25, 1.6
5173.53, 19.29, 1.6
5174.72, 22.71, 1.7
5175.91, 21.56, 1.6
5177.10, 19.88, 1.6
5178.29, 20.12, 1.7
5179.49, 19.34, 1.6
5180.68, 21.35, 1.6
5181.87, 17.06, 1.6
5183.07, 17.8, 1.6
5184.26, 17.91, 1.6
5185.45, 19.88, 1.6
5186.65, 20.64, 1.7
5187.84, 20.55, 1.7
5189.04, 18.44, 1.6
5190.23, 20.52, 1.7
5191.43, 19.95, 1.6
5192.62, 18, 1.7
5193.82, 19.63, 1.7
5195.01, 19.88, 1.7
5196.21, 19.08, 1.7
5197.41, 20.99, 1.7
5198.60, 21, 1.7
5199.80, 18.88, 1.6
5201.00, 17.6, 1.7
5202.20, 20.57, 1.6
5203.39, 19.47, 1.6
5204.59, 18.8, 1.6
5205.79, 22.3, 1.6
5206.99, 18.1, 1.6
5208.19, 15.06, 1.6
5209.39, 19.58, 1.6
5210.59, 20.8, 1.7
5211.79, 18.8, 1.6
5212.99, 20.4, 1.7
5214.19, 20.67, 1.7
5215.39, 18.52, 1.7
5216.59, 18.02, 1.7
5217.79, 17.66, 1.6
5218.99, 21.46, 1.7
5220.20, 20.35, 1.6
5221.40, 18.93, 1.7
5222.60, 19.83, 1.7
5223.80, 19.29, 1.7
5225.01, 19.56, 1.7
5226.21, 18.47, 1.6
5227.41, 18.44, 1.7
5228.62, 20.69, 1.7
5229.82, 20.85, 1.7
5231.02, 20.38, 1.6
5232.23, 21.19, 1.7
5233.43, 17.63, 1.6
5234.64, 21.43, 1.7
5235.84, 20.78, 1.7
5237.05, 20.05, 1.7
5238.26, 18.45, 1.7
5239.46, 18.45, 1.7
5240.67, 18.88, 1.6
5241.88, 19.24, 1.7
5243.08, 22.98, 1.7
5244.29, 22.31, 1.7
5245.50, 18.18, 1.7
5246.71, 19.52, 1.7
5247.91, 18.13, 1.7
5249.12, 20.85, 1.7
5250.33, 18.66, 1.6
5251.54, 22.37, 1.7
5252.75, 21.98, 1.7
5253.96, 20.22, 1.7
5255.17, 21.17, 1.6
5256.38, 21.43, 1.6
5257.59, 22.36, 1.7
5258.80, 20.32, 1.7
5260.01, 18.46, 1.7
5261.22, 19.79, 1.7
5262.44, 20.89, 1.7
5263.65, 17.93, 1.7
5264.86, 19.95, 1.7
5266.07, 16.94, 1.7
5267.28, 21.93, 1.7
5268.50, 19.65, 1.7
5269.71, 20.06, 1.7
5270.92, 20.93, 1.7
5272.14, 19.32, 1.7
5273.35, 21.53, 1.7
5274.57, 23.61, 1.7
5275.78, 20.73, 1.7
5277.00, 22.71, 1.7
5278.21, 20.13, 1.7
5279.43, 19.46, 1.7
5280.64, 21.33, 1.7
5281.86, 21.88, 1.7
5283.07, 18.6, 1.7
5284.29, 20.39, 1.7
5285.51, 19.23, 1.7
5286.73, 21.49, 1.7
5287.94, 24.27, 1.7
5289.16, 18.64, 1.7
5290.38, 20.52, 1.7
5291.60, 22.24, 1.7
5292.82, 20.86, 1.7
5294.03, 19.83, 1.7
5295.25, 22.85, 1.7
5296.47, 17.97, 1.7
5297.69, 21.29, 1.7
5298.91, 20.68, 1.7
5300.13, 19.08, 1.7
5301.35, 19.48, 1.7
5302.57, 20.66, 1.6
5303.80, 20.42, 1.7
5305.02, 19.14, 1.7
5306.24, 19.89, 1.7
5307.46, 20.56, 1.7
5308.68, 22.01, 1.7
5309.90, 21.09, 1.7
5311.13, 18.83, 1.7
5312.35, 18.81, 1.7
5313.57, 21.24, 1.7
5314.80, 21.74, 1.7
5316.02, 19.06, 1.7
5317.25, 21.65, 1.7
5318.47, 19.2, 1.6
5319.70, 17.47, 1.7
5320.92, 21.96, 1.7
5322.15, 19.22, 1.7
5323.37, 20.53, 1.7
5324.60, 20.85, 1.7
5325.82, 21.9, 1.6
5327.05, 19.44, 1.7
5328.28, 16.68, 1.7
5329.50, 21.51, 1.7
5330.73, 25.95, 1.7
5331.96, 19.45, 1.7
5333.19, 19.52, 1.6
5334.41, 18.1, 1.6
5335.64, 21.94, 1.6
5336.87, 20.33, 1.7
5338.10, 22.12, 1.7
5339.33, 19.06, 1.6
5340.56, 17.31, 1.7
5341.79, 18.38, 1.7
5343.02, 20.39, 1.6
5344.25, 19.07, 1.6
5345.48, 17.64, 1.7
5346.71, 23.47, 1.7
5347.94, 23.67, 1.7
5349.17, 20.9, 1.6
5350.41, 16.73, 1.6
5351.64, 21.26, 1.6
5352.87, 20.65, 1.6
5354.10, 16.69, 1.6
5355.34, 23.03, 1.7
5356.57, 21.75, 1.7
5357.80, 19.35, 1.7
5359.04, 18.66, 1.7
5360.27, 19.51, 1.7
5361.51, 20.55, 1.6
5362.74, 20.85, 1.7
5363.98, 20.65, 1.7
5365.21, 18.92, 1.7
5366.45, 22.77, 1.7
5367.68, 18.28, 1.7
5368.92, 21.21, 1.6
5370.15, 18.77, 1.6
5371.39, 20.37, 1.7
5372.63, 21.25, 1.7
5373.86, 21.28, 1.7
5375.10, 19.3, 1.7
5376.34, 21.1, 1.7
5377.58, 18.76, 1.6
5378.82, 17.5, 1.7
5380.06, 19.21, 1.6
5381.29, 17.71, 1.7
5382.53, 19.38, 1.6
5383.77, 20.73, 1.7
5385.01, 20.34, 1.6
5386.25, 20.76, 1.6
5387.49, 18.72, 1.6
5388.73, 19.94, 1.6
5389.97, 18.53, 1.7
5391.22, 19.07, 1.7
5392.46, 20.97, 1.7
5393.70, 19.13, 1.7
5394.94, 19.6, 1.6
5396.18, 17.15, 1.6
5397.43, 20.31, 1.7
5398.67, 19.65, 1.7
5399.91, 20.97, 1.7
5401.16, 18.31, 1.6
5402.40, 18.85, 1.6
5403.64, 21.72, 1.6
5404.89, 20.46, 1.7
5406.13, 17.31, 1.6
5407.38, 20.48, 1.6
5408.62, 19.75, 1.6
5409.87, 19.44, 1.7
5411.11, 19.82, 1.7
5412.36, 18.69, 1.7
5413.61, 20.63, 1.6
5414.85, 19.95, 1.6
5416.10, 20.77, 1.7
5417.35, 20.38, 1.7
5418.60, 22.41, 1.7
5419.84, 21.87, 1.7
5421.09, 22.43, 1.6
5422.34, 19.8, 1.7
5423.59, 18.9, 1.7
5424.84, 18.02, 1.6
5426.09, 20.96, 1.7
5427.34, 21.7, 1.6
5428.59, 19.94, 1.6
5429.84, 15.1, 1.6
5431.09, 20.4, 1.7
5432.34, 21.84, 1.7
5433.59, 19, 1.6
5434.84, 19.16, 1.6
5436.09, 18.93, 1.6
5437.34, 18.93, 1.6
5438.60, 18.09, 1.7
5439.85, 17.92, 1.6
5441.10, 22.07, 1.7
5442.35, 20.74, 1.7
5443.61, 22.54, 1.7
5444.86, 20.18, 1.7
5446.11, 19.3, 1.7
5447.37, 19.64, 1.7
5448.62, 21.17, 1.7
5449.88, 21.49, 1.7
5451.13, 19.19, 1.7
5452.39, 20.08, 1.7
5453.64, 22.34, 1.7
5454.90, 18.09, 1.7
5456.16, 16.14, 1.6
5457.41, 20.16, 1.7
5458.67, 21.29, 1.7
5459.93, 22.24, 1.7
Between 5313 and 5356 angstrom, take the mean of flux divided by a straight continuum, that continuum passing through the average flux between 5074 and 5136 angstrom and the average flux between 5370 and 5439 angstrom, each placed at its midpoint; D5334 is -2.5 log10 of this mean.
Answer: -0.03 mag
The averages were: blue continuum 19.6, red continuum 19.7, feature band 20.2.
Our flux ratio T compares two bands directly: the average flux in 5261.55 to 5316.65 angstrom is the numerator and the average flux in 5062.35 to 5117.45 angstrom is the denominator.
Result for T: 1.03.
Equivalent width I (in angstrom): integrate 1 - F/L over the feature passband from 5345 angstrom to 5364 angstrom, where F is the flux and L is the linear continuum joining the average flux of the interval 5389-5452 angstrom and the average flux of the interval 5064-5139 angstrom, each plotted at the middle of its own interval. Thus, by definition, -0.47 angstrom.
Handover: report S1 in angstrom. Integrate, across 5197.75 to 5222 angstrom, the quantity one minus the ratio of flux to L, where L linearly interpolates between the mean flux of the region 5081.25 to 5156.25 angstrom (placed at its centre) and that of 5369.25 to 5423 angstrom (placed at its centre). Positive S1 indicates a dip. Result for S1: 0.6 angstrom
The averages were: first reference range 19.9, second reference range 19.9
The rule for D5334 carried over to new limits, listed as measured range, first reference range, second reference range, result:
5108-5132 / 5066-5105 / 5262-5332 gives 0.04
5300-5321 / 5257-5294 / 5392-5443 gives 0.01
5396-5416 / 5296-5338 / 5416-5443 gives 0.02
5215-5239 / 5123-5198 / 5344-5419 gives 0.02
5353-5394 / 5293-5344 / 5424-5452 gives 0.01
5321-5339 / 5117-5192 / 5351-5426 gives -0.03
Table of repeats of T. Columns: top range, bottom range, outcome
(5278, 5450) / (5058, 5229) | 1.02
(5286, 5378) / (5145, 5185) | 1.03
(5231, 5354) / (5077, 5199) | 1.03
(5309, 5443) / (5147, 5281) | 1.00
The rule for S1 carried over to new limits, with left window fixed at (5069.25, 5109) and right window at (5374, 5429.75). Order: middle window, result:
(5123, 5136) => 0.14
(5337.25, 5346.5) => 0.20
